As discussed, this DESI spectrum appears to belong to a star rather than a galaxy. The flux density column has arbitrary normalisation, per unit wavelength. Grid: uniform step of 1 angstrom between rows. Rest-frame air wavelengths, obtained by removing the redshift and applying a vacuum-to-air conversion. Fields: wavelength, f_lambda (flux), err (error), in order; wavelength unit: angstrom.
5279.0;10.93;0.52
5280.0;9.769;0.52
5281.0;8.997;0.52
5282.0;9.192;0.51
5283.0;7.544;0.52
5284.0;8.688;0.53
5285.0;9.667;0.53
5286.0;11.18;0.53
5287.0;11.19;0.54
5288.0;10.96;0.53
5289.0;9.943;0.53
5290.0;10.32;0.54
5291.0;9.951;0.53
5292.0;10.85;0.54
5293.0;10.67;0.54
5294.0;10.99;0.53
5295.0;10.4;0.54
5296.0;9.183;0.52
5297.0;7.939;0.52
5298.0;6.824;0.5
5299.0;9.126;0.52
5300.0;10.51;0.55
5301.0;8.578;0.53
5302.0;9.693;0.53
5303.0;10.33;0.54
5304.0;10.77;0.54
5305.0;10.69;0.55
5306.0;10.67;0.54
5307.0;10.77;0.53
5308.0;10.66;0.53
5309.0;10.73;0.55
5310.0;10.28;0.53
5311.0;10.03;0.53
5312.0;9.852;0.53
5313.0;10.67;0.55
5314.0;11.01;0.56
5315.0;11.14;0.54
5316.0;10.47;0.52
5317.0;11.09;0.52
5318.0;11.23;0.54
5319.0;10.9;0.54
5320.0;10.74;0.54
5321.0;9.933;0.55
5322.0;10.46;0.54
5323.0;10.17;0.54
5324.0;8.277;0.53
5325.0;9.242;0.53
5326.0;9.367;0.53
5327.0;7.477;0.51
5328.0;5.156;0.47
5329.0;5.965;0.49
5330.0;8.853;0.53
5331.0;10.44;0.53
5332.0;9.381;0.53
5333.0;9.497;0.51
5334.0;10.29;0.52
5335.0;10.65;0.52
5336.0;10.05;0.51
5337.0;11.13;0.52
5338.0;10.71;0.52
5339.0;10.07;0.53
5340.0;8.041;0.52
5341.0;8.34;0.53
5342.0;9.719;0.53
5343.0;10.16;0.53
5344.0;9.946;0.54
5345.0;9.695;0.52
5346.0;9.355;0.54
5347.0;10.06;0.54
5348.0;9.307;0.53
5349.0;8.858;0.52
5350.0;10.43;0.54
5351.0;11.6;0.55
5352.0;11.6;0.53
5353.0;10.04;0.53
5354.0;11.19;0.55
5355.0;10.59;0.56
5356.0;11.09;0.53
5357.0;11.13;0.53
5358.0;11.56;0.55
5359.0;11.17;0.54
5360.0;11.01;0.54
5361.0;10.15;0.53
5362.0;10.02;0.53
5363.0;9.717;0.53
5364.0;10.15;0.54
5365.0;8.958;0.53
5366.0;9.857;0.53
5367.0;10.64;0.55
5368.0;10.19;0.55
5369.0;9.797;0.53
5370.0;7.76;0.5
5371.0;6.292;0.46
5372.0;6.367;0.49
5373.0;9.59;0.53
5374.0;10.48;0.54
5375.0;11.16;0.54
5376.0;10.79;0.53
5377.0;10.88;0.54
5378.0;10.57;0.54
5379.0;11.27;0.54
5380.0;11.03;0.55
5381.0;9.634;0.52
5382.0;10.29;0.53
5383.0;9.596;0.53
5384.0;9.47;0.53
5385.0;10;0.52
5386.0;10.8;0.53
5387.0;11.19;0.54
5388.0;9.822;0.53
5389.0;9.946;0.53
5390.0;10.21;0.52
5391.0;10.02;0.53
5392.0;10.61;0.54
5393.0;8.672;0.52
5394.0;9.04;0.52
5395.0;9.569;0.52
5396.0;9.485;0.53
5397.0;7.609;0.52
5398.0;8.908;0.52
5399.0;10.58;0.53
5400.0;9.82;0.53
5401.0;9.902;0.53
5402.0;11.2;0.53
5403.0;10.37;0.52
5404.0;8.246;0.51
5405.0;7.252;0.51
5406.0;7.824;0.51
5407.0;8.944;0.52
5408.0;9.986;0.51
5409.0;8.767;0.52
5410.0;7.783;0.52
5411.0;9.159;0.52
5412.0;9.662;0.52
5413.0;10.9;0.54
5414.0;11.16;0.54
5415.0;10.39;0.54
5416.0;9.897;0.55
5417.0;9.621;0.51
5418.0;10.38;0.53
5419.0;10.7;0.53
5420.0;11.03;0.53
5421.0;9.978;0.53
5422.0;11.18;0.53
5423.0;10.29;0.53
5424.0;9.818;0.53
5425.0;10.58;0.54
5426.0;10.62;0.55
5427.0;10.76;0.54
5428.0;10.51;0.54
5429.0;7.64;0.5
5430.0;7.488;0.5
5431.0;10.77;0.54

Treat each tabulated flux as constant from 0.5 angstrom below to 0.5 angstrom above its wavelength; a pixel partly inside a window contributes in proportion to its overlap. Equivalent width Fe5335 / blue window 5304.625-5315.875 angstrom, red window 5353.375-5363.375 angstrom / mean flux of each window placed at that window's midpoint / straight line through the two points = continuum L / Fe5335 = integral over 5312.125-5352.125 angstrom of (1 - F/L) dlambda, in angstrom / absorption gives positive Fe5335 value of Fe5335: 3.4 angstrom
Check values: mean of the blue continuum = 10.6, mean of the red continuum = 10.8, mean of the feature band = 9.77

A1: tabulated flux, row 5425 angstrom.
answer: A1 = 10.58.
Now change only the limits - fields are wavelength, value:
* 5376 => 10.79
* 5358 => 11.56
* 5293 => 10.67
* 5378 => 10.57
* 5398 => 8.908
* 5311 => 10.03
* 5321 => 9.933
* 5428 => 10.51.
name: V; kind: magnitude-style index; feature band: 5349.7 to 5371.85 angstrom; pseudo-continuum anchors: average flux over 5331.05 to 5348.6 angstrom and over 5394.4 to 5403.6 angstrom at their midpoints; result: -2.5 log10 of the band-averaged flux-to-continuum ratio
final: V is -0.04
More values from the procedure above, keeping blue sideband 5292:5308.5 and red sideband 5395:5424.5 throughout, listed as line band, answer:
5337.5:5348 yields 0.02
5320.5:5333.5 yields 0.12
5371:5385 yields -0.02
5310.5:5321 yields -0.09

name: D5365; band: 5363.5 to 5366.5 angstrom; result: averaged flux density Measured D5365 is 9.65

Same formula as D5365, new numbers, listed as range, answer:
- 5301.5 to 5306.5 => 10.4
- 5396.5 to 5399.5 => 9.03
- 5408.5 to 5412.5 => 8.84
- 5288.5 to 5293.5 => 10.3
